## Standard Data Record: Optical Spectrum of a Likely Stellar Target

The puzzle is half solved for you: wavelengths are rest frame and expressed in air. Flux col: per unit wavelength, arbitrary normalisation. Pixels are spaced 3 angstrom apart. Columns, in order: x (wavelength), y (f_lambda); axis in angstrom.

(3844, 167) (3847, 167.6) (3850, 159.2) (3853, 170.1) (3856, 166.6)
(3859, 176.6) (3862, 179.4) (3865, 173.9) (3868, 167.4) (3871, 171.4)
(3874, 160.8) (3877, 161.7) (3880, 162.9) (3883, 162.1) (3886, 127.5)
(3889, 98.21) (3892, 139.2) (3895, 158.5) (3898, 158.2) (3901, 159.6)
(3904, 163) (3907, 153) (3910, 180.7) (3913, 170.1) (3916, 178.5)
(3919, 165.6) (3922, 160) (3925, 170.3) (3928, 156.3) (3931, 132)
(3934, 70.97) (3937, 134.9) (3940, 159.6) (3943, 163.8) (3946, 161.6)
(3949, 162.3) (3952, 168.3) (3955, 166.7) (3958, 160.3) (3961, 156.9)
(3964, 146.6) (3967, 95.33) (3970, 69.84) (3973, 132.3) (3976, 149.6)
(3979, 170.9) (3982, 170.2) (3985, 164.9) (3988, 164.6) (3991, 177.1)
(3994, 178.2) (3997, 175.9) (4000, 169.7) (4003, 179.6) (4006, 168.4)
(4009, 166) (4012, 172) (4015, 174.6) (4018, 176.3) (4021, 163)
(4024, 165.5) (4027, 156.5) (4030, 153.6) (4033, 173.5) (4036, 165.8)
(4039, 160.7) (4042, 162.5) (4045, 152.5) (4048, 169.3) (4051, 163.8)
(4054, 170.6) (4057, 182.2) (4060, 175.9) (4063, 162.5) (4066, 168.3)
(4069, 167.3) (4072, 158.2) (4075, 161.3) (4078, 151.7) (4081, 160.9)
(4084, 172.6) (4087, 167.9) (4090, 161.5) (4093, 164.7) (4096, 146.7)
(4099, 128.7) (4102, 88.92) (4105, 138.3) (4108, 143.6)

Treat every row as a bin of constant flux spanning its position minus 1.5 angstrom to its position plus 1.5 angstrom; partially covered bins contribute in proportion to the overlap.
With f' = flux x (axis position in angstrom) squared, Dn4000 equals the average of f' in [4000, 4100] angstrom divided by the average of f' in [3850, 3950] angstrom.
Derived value 1.1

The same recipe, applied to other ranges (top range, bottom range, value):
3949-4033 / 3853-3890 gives 1.06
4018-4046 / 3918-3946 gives 1.17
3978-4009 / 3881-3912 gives 1.20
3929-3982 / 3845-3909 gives 0.93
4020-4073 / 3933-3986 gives 1.19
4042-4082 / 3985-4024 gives 0.99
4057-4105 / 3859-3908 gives 1.10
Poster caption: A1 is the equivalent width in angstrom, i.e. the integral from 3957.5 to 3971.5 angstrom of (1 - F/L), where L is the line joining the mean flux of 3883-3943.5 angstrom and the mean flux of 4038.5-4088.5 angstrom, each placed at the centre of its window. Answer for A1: 2.9 angstrom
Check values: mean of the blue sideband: 150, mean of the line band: 123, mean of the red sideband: 165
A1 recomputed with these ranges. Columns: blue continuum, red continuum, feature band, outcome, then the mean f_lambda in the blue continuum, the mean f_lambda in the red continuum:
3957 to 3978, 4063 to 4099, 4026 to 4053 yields -2.31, 130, 161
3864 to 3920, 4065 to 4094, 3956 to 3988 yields 3.46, 158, 163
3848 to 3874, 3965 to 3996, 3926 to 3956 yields 1.40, 170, 148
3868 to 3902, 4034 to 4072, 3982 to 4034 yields -2.20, 152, 167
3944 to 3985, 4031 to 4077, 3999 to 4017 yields -1.75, 148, 166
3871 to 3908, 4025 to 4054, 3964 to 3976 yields 3.50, 151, 163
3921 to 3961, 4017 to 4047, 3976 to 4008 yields -2.63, 151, 163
